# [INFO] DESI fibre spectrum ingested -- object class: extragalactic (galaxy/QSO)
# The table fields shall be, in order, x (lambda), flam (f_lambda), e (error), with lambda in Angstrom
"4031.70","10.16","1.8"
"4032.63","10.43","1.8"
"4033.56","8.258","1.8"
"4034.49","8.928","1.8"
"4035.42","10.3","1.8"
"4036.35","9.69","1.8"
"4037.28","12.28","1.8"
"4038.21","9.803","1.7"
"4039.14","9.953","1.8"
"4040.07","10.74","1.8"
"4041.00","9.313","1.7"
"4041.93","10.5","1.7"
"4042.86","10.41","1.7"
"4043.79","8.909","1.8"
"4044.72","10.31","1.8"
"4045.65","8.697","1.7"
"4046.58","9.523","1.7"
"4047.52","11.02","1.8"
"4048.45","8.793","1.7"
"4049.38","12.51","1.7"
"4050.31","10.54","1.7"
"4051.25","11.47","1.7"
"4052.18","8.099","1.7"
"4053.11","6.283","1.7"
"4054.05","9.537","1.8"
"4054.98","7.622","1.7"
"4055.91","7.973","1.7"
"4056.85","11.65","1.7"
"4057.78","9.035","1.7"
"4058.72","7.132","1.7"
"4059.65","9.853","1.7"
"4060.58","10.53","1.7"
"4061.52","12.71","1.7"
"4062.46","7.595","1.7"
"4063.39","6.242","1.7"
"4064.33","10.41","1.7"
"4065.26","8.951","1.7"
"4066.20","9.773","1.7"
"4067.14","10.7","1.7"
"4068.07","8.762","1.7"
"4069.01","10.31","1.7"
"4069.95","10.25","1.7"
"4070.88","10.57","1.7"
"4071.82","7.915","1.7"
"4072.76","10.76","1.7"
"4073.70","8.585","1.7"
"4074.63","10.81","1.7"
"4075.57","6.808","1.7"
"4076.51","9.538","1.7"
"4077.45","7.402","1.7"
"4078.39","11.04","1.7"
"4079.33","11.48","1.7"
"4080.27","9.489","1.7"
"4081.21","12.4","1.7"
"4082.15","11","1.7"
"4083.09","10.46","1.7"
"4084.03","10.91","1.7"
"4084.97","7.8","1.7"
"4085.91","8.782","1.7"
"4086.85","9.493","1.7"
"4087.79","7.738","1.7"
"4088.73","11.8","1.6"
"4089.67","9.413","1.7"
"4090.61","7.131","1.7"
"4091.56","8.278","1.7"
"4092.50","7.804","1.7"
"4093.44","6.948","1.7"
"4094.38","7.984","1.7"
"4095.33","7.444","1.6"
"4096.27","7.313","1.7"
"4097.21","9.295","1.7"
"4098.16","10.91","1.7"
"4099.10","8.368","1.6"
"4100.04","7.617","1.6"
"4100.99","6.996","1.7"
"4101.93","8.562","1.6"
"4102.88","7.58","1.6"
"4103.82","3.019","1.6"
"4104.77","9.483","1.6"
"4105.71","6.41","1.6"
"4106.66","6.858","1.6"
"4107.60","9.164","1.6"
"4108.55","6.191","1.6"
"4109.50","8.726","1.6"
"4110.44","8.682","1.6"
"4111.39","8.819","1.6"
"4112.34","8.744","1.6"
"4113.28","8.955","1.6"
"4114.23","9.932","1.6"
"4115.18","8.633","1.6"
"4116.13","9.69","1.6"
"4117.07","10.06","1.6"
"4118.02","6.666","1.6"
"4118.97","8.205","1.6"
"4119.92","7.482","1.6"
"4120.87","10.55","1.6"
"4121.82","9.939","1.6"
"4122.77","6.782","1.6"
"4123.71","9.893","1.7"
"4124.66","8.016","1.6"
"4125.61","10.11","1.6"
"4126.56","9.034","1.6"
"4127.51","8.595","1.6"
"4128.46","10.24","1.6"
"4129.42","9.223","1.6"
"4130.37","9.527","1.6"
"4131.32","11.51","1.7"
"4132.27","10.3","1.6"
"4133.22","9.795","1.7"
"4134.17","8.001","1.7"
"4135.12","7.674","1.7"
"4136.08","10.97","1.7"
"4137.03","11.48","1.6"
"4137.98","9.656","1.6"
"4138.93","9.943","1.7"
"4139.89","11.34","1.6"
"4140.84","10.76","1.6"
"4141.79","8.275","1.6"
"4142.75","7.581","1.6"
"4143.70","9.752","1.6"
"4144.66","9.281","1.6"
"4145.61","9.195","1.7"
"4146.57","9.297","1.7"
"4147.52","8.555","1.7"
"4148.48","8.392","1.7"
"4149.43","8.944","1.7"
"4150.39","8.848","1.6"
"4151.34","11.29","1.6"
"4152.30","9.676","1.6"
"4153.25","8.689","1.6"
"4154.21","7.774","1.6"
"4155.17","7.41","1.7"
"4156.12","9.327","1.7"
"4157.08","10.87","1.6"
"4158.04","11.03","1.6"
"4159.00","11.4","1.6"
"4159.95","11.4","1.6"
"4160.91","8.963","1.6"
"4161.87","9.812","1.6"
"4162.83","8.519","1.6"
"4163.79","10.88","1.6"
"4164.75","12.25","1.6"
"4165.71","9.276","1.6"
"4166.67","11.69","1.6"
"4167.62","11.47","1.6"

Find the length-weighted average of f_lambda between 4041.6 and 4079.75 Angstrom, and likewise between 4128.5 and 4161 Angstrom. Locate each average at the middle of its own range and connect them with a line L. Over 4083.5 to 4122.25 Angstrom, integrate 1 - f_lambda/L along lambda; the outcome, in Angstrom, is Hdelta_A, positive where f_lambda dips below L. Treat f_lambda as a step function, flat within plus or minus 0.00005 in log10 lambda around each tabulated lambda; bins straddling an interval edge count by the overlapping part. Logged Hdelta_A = 4.7 Angstrom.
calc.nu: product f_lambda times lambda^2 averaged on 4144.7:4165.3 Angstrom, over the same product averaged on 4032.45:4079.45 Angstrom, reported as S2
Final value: 1.1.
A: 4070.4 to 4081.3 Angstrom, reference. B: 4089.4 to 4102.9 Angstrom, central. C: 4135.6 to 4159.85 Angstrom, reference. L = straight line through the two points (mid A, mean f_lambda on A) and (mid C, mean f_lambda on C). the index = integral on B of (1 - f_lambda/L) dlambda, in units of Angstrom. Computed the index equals 2.1 Angstrom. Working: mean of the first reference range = 9.64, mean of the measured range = 8.1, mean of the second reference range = 9.62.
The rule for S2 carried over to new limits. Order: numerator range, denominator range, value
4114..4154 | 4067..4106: 1.07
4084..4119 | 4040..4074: 0.89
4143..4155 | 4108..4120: 1.08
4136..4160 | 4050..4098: 1.08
